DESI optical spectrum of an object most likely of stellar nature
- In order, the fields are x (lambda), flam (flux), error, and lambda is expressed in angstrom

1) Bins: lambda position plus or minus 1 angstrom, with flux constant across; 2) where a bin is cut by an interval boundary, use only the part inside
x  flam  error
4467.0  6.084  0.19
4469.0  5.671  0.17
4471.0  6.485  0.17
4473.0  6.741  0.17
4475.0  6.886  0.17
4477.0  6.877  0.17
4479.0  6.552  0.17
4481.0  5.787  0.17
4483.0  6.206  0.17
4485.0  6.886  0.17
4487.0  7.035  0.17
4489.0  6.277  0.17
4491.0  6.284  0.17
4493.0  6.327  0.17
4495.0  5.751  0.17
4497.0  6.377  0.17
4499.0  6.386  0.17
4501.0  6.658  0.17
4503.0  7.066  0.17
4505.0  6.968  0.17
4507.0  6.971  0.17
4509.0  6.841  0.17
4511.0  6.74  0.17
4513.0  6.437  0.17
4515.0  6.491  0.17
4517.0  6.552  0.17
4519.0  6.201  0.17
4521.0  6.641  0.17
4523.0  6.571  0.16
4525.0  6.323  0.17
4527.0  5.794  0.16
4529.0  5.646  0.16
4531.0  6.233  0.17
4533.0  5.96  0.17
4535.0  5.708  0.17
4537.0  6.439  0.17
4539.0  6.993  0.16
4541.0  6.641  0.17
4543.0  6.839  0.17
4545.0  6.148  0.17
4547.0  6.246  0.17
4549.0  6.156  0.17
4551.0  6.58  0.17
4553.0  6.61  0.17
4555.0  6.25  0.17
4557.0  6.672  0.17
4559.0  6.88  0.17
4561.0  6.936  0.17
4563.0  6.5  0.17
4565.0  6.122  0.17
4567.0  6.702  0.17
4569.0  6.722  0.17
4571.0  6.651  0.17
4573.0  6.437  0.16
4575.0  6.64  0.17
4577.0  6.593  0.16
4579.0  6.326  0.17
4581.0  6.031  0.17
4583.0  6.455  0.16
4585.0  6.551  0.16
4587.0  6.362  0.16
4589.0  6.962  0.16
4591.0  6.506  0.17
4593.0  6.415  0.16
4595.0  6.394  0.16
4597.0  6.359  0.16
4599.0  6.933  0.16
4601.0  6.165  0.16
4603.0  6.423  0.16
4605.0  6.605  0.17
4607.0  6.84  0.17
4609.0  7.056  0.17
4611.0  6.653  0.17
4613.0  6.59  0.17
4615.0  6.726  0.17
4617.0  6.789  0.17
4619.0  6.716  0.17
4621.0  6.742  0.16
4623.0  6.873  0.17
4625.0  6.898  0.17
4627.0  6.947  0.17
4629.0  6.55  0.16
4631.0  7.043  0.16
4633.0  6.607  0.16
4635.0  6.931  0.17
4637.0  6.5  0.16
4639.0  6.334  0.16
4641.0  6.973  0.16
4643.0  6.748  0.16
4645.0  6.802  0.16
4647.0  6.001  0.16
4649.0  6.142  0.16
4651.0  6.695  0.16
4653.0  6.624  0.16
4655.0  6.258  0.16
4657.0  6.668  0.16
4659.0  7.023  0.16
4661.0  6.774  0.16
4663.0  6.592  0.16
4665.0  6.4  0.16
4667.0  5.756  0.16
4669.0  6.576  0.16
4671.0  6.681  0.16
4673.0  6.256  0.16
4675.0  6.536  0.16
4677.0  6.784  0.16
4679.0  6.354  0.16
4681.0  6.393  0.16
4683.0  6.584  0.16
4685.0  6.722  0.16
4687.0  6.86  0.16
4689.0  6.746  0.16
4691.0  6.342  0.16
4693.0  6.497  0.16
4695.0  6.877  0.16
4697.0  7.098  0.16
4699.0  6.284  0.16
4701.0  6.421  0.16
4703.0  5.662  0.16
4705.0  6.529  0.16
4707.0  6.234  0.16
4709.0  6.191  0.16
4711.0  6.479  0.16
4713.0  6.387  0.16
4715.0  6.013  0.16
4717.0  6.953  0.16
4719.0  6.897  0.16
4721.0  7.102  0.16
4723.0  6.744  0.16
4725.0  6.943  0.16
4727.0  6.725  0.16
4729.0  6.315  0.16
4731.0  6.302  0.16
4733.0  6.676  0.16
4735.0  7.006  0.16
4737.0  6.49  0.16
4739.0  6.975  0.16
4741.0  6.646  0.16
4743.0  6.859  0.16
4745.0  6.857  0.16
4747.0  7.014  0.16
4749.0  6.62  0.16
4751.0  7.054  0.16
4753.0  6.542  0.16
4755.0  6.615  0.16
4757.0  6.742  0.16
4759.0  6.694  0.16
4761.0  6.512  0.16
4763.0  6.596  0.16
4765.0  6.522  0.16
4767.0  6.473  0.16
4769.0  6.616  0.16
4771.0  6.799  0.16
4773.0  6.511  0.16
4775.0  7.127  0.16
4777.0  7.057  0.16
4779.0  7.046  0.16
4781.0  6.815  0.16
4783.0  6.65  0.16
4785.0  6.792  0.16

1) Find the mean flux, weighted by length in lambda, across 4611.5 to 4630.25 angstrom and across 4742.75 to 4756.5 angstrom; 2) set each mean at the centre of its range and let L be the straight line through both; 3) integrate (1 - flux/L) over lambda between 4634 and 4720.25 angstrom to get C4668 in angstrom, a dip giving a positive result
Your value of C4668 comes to 3.1 angstrom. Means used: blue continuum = 6.76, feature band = 6.53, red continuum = 6.79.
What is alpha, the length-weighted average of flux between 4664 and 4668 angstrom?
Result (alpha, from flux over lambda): 6.08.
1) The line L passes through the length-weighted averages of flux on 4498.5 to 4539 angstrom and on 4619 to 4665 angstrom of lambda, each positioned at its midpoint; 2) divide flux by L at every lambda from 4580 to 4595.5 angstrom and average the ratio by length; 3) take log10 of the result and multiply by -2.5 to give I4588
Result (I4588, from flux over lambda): 0.02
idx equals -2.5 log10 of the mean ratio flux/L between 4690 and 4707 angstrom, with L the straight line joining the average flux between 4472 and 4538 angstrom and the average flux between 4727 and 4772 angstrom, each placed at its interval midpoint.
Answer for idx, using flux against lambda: 0.03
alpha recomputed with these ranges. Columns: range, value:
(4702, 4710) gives 6.15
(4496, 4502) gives 6.47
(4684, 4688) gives 6.79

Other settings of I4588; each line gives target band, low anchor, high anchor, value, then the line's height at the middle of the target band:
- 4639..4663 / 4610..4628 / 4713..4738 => 0.02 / 6.74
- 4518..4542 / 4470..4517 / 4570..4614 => 0.05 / 6.56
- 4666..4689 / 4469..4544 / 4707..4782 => 0.02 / 6.63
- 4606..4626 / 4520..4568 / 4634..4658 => -0.05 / 6.51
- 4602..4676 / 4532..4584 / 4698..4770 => -0.02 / 6.53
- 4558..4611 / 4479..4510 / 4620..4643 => 0.02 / 6.68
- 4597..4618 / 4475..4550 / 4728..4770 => -0.02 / 6.53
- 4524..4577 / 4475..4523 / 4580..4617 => 0.02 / 6.55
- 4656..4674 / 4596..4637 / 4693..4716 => 0.00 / 6.53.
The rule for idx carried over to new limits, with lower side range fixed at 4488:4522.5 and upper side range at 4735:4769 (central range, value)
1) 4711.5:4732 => 0.01 mag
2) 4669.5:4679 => 0.02 mag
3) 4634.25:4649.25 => 0.01 mag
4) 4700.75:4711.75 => 0.07 mag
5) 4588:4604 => 0.01 mag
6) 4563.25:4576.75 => 0.00 mag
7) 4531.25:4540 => 0.05 mag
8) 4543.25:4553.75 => 0.03 mag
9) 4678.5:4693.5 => 0.01 mag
